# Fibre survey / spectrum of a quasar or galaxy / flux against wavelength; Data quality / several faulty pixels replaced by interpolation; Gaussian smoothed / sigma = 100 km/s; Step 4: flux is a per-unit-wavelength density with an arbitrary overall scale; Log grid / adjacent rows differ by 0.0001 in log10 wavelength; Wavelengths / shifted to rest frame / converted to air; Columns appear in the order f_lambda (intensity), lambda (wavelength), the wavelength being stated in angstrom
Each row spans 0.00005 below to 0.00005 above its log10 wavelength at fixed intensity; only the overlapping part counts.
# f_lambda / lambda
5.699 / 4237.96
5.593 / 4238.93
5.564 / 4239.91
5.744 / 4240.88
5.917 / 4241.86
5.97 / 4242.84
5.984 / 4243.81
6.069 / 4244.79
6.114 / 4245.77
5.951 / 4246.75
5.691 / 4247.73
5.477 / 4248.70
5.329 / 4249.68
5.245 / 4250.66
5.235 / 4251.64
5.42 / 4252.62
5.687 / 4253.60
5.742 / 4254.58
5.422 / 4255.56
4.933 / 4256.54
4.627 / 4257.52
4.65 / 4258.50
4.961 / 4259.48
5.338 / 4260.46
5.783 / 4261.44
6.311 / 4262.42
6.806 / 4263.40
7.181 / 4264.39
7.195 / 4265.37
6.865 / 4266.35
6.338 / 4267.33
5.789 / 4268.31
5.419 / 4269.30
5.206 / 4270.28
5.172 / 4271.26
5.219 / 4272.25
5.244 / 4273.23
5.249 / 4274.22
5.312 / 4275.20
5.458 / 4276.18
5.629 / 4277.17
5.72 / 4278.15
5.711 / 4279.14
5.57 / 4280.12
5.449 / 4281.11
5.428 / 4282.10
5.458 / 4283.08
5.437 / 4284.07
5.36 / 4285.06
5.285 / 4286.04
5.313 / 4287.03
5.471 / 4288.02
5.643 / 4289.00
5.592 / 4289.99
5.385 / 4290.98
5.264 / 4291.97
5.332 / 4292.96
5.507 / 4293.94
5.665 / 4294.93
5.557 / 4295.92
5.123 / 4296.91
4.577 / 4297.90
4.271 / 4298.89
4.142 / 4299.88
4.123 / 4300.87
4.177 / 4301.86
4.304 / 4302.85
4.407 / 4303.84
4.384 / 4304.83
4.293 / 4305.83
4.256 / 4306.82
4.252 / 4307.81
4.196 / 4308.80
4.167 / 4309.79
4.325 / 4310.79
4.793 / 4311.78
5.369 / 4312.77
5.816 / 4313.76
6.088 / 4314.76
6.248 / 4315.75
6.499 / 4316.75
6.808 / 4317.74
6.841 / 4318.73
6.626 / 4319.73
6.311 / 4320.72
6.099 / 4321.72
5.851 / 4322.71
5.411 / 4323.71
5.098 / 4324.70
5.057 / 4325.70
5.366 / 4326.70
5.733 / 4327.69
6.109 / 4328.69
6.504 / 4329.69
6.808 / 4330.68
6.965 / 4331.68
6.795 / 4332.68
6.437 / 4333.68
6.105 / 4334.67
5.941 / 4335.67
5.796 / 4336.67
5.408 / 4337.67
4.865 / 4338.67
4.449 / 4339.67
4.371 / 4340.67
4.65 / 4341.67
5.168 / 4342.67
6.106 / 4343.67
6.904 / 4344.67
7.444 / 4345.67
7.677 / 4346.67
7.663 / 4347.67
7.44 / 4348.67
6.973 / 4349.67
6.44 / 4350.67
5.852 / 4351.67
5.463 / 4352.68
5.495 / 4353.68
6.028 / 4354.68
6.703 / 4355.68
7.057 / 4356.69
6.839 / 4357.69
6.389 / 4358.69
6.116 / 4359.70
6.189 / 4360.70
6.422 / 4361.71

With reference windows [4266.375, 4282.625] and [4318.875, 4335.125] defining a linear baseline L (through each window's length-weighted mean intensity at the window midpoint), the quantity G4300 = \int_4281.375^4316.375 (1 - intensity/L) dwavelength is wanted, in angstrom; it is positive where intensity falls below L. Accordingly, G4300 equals 4.7 angstrom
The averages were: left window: 5.53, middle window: 5.01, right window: 6.1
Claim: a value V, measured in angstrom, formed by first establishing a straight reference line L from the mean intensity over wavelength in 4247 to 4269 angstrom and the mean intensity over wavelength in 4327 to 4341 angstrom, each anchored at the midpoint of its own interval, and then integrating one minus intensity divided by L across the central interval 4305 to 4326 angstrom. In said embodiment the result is 1.5 angstrom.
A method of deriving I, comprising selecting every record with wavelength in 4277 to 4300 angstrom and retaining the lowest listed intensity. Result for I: 4.142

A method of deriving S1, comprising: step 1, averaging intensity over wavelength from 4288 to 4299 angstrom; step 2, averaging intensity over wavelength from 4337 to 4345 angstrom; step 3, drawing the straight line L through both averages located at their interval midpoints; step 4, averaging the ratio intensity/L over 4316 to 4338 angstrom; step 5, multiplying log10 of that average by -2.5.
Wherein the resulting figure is -0.17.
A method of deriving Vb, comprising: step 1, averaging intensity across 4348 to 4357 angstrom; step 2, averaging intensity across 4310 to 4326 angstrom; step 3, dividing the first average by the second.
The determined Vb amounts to 1.10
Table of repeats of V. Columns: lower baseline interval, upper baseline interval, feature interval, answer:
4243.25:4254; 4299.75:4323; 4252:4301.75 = 0.0 angstrom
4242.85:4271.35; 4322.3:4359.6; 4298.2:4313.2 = 4.0 angstrom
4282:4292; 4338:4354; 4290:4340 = 2.9 angstrom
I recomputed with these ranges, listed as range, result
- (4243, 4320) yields 4.123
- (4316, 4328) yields 5.057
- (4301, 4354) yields 4.167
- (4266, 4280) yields 5.172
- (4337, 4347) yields 4.371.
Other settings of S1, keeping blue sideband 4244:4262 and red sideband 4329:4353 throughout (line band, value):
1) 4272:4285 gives 0.04 mag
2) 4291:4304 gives 0.20 mag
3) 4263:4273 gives -0.10 mag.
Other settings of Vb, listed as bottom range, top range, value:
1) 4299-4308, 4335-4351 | 1.43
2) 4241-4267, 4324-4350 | 1.05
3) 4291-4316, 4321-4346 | 1.20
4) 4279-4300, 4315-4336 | 1.16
